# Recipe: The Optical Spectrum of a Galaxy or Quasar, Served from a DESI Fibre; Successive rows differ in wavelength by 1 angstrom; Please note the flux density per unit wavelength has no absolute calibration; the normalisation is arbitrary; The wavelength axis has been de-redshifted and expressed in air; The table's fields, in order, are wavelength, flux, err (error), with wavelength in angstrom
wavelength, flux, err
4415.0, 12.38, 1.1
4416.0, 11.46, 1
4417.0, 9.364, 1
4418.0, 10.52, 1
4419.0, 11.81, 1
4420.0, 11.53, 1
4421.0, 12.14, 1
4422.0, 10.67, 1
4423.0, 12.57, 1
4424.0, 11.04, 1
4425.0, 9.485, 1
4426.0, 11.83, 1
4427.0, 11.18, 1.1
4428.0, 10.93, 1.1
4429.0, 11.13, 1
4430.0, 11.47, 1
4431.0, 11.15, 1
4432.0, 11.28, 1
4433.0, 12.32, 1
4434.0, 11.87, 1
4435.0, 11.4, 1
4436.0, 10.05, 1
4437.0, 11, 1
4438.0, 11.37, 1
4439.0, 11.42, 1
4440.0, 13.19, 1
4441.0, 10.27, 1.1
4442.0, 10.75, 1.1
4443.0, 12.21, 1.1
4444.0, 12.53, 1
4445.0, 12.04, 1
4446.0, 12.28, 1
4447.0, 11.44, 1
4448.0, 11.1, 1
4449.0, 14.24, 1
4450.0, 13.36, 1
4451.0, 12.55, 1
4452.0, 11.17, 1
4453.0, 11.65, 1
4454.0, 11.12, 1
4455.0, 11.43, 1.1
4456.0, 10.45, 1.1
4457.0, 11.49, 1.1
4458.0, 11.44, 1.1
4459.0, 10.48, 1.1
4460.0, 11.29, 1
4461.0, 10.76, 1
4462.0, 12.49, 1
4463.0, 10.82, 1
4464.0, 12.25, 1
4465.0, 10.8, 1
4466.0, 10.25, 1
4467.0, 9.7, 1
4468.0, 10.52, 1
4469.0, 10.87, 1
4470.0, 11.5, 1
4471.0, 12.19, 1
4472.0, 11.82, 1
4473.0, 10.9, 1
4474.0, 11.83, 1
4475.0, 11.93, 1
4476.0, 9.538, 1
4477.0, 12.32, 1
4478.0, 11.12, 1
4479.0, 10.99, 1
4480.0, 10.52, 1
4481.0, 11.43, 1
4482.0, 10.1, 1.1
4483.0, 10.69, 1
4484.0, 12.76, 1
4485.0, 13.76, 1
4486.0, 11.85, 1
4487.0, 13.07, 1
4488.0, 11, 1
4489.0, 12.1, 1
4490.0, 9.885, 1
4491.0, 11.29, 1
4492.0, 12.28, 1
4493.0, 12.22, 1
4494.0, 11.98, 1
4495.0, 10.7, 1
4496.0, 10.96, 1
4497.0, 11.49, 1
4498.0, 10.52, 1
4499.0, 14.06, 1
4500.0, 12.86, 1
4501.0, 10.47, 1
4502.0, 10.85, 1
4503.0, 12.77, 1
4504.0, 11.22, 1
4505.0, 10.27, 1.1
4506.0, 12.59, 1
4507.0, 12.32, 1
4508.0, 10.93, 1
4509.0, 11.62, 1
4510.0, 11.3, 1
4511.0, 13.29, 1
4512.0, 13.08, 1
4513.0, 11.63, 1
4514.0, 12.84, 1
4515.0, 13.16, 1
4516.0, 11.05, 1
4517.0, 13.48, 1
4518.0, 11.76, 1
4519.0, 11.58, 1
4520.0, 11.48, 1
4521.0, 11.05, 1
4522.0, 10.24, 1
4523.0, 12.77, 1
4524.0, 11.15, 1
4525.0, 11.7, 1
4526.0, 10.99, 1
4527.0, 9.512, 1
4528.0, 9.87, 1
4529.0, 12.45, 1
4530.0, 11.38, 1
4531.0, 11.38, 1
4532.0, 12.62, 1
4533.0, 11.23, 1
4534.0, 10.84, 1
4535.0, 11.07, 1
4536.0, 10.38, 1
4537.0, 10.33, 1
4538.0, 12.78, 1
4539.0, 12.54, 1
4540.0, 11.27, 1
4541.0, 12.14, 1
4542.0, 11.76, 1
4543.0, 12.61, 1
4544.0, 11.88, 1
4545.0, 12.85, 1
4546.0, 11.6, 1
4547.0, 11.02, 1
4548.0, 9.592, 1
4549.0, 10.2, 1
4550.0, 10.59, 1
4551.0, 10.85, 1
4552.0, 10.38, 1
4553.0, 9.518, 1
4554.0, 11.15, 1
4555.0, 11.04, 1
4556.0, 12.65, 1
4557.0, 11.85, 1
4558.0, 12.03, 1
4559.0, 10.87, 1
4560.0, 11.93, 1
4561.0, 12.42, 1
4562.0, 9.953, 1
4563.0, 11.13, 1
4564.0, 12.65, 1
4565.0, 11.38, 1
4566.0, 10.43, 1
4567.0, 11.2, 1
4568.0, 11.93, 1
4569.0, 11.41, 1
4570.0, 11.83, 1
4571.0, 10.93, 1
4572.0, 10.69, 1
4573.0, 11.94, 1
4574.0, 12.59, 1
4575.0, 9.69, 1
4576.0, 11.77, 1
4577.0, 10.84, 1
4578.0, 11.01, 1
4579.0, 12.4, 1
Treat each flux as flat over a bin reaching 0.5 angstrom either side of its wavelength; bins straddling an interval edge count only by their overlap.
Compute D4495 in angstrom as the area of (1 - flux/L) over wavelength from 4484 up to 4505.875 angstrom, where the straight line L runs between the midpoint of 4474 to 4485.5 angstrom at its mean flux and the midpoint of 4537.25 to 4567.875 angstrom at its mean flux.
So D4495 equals -0.6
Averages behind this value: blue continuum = 11.4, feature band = 11.7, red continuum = 11.4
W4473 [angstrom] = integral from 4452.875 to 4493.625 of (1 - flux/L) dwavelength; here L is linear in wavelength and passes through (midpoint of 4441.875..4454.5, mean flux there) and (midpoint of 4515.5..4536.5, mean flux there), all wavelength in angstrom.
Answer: 1.7 angstrom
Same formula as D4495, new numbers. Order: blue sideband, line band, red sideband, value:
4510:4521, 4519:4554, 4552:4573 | 1.8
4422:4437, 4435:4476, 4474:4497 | -0.4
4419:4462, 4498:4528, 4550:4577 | -0.9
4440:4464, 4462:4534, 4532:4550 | 0.1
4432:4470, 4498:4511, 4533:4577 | -0.4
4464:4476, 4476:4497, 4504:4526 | -0.2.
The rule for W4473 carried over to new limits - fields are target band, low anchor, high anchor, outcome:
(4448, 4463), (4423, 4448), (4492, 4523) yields -0.2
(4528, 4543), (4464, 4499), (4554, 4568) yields -0.1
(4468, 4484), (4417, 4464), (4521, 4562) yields 0.3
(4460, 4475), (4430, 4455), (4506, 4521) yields 0.8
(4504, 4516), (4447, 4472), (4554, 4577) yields -0.6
